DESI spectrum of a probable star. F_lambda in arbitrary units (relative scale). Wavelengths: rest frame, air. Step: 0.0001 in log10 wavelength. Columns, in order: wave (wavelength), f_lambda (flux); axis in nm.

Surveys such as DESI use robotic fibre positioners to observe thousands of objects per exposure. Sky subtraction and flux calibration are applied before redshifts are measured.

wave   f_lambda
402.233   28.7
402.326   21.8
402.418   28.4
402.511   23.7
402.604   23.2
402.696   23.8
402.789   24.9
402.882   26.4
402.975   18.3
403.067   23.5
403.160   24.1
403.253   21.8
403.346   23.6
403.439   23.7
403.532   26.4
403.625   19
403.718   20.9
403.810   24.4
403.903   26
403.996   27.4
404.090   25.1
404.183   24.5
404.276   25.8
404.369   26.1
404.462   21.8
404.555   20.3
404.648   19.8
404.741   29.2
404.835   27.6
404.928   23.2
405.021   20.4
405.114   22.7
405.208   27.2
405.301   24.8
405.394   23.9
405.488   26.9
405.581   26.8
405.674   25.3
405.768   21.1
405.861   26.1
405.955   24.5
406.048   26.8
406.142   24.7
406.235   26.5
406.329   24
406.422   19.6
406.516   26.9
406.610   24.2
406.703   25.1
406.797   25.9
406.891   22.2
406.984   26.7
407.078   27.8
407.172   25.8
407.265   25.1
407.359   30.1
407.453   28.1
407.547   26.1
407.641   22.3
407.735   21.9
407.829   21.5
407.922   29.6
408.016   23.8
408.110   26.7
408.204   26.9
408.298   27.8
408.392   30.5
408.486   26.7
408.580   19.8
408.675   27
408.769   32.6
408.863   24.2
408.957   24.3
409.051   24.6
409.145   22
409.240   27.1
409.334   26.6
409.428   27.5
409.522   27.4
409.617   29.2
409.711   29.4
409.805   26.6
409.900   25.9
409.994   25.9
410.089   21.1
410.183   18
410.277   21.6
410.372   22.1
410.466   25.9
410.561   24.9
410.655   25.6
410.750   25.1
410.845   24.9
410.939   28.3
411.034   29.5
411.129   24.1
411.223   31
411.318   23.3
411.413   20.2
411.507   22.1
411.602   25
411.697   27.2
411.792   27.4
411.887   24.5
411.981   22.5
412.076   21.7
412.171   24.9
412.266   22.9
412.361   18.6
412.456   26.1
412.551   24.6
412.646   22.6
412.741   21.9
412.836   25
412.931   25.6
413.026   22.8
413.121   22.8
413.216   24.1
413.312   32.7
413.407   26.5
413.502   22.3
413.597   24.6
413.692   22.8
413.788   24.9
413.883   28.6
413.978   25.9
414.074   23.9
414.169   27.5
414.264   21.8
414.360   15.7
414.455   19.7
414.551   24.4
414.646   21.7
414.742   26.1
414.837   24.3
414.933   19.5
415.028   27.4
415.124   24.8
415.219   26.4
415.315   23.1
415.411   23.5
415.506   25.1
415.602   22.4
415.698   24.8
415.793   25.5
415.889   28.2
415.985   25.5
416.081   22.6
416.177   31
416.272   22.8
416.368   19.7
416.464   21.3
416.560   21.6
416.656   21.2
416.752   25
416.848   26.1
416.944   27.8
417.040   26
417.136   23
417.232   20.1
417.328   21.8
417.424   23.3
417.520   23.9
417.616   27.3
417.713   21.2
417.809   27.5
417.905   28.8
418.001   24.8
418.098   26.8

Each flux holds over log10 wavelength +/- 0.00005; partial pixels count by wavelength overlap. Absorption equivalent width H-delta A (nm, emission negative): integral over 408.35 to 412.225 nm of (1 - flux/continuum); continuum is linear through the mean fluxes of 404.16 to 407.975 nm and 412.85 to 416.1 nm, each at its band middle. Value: -0.11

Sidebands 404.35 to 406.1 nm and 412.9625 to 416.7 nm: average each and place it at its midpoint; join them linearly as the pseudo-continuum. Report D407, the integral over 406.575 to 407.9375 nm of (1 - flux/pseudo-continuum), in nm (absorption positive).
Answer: -0.06 nm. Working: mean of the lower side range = 24.4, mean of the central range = 25.4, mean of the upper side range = 24.1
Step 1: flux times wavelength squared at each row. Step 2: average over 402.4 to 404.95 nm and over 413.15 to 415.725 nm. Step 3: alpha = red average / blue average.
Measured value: 1.1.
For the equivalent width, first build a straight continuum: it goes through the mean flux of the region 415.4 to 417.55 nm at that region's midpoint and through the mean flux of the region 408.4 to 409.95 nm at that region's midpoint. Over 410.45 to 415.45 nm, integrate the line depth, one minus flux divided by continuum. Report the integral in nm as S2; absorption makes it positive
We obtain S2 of 0.16 nm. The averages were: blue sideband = 26.4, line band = 24.4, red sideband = 24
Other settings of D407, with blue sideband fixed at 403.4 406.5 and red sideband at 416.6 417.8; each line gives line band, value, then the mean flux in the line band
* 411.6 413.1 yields 0.014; 23.9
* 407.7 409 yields -0.094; 26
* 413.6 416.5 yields 0.000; 24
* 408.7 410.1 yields -0.128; 26.4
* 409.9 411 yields 0.004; 24.1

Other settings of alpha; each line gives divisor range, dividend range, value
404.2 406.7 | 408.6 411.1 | 1.07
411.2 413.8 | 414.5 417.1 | 1.02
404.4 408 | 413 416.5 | 1.02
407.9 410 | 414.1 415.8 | 0.91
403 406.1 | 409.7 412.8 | 1.04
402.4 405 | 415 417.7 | 1.08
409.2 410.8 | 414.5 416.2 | 1.00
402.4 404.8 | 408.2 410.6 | 1.10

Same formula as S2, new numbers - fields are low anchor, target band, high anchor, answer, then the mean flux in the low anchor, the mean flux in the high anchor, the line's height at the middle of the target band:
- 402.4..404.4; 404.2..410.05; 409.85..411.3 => -0.223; 24.1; 24.9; 24.5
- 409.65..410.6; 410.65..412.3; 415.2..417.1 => -0.051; 24.2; 24.4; 24.3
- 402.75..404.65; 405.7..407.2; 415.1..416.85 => -0.072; 23.6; 24.2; 23.7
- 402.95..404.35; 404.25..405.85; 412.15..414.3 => -0.029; 23.8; 24.5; 23.9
